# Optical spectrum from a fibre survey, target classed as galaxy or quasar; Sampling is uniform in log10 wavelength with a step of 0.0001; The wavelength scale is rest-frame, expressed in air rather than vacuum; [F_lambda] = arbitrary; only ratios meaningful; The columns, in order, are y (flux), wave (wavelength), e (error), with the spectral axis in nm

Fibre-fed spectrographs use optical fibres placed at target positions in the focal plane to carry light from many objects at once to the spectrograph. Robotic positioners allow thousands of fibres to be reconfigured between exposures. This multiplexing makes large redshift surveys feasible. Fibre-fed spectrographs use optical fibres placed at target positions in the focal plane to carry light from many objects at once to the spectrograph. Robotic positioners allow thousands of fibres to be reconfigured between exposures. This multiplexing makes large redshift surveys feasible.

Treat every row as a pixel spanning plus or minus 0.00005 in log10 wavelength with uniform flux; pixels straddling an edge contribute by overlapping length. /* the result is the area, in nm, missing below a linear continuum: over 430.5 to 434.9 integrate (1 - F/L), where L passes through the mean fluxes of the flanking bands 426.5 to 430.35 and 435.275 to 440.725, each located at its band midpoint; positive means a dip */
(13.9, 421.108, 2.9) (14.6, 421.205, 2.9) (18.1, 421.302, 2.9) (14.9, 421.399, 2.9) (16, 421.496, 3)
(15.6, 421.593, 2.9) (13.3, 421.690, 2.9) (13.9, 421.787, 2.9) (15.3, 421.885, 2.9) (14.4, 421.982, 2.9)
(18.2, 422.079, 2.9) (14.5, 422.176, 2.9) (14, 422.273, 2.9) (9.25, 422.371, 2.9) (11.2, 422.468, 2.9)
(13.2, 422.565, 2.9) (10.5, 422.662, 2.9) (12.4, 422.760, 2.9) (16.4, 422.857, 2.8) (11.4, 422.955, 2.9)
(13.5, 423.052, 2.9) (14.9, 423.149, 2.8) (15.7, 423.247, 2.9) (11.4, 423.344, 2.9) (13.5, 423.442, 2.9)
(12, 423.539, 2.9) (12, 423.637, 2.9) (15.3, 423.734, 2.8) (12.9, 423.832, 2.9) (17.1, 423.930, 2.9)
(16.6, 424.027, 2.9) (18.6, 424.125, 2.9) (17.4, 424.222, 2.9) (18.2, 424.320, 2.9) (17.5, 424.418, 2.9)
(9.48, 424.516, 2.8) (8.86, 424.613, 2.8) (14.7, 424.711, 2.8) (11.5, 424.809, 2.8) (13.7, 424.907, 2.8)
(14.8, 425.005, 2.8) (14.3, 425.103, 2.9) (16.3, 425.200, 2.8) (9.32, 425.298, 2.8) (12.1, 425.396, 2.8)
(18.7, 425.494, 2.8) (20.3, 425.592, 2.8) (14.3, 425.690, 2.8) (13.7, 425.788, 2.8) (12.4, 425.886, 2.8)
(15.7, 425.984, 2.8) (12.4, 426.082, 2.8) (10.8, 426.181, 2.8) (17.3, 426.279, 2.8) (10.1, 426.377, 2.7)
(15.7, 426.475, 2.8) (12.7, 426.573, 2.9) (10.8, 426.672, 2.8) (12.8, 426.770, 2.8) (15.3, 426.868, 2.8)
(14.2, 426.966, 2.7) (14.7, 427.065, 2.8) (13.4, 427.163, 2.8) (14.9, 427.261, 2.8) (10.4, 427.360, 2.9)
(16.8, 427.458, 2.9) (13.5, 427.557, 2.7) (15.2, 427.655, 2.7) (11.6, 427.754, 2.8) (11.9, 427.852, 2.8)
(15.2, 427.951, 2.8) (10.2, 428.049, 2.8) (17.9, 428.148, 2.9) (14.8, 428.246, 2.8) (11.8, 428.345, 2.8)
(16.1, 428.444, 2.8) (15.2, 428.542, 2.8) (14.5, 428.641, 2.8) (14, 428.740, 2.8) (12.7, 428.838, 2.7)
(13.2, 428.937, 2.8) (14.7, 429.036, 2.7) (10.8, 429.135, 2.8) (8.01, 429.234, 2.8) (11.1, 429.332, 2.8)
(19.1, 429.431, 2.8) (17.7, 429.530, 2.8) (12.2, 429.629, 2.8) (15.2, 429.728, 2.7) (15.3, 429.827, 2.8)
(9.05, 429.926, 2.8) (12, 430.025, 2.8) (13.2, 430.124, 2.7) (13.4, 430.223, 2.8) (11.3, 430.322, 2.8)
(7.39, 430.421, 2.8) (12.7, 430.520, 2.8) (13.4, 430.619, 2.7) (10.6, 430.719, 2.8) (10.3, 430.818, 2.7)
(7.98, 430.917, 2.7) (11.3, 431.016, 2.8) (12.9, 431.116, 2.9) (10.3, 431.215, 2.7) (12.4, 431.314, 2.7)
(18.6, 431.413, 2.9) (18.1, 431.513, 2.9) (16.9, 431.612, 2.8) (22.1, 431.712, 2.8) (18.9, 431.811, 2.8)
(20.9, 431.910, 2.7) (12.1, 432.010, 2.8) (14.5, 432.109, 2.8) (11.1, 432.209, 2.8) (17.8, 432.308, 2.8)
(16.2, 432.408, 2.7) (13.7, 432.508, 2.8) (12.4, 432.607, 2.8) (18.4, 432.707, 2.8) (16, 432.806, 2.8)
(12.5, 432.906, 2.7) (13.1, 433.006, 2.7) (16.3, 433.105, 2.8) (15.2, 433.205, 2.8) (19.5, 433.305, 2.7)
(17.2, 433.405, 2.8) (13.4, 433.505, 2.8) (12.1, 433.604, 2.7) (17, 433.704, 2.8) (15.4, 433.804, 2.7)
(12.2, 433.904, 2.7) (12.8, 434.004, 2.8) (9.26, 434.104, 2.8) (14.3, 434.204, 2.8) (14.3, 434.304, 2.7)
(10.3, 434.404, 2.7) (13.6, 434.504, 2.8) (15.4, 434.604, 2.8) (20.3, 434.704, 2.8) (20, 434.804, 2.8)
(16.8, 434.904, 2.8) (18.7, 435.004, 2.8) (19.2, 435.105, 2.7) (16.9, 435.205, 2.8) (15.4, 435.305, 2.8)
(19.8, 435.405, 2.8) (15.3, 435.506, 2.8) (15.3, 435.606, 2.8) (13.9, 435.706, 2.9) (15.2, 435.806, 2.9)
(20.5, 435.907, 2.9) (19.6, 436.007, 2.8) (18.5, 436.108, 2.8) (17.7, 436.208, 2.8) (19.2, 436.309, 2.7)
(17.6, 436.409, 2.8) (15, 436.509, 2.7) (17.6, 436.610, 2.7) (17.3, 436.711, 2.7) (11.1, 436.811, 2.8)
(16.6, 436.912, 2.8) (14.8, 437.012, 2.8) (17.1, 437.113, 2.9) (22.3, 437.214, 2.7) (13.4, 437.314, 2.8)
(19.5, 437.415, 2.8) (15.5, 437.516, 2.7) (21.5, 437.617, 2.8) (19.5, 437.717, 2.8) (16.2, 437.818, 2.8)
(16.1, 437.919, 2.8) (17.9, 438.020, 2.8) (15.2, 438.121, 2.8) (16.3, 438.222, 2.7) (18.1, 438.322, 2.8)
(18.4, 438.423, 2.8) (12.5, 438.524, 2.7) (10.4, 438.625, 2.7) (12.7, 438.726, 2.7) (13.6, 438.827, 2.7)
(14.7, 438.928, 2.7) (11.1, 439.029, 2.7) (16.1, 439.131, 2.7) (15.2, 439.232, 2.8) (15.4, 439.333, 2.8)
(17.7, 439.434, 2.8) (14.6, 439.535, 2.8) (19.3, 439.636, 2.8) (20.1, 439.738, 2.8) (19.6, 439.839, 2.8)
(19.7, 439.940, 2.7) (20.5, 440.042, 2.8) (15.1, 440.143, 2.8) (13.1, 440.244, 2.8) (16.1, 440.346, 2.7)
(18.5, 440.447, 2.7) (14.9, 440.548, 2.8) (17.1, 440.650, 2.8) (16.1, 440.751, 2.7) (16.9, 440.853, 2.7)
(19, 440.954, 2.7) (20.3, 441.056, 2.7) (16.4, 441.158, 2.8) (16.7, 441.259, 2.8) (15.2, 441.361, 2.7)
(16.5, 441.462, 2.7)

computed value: 0.069 nm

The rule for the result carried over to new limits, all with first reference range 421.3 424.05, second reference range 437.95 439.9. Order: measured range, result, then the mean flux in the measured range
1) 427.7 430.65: 0.30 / 13.2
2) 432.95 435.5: -0.05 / 15.5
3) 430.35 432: 0.10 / 14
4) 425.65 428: 0.14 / 13.6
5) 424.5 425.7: 0.03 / 13.8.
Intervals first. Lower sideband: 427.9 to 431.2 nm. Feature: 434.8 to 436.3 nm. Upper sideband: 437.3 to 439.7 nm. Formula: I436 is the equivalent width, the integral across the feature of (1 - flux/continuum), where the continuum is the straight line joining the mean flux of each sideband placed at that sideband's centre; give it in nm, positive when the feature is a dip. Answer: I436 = -0.26 nm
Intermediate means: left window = 12.9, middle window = 17.5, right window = 15.9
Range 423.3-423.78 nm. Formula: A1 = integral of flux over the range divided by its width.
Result 12.8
